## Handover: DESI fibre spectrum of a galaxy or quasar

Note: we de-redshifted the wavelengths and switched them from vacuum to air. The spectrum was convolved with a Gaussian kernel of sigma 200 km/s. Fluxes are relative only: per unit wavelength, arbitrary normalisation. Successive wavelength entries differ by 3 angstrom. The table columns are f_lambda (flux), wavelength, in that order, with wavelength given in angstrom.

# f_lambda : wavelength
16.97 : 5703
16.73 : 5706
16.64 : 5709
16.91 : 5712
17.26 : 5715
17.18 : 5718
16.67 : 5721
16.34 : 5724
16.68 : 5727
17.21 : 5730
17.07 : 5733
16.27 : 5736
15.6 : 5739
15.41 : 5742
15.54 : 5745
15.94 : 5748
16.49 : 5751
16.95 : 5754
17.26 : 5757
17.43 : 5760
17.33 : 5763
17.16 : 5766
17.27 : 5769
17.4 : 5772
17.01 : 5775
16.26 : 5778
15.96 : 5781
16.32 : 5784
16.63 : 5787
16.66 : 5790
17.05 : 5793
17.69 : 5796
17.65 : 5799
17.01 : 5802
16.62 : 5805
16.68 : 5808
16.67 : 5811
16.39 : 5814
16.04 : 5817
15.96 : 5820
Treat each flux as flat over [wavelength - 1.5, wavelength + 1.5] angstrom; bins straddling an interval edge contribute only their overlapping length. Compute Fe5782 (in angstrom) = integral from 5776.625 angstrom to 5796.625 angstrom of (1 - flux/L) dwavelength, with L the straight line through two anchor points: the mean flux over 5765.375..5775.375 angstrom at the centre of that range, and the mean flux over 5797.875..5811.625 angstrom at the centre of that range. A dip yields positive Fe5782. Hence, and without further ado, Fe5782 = 0.6 angstrom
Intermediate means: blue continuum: 17.2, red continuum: 16.9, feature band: 16.6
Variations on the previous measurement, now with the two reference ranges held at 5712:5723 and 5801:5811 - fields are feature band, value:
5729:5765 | 0.8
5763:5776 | -0.3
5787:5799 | -0.3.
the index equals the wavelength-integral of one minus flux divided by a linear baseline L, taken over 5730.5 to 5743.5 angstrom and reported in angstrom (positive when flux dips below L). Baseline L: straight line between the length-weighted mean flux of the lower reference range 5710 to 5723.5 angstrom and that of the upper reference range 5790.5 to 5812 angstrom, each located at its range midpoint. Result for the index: 0.6 angstrom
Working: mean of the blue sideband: 16.9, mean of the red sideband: 17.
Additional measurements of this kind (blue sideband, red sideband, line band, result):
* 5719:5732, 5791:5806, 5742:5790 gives 0.9 angstrom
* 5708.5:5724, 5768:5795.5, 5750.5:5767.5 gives -0.3 angstrom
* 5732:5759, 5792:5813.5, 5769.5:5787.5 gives 0.1 angstrom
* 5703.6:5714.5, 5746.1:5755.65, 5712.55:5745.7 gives 0.3 angstrom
